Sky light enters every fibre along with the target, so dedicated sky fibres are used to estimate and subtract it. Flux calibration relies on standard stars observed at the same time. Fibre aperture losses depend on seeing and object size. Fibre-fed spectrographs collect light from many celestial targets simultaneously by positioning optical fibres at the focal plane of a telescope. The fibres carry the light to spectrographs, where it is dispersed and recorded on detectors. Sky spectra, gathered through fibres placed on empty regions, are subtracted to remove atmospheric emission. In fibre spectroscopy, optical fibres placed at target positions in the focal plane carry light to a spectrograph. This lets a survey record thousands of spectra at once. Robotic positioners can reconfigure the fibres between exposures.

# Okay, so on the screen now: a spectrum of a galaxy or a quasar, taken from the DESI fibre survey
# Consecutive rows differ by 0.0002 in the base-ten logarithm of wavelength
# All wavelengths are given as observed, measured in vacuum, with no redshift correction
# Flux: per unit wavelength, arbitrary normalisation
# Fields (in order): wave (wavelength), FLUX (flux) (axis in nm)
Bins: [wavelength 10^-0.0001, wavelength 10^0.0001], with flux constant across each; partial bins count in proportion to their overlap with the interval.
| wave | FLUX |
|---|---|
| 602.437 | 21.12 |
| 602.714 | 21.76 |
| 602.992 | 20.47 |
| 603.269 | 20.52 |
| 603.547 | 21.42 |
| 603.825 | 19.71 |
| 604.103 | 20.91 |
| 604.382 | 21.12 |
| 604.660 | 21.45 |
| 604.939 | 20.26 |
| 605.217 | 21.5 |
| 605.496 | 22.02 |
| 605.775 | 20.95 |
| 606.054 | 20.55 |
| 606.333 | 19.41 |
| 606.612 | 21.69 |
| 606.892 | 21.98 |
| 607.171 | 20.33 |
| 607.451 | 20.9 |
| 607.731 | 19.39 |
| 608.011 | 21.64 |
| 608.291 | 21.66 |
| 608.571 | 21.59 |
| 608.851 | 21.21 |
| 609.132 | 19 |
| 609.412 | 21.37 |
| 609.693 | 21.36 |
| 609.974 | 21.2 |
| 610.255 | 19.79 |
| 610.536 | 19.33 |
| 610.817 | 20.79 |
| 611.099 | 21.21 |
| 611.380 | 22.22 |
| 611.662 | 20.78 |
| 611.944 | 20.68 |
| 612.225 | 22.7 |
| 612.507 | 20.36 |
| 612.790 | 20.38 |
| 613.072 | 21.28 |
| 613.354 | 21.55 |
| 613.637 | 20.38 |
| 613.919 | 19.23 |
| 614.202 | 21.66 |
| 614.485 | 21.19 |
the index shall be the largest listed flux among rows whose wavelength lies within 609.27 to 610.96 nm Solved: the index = 21.37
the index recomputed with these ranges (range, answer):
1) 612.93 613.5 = 21.55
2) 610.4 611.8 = 22.22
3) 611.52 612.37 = 22.7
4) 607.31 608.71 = 21.66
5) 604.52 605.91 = 22.02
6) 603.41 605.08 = 21.45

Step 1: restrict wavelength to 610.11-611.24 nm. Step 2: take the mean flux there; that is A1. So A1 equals 20.3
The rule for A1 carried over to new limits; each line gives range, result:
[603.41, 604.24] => 20.7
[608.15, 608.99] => 21.5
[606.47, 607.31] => 21.3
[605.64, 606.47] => 20.3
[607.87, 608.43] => 21.6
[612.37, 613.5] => 20.9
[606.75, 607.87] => 20.6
